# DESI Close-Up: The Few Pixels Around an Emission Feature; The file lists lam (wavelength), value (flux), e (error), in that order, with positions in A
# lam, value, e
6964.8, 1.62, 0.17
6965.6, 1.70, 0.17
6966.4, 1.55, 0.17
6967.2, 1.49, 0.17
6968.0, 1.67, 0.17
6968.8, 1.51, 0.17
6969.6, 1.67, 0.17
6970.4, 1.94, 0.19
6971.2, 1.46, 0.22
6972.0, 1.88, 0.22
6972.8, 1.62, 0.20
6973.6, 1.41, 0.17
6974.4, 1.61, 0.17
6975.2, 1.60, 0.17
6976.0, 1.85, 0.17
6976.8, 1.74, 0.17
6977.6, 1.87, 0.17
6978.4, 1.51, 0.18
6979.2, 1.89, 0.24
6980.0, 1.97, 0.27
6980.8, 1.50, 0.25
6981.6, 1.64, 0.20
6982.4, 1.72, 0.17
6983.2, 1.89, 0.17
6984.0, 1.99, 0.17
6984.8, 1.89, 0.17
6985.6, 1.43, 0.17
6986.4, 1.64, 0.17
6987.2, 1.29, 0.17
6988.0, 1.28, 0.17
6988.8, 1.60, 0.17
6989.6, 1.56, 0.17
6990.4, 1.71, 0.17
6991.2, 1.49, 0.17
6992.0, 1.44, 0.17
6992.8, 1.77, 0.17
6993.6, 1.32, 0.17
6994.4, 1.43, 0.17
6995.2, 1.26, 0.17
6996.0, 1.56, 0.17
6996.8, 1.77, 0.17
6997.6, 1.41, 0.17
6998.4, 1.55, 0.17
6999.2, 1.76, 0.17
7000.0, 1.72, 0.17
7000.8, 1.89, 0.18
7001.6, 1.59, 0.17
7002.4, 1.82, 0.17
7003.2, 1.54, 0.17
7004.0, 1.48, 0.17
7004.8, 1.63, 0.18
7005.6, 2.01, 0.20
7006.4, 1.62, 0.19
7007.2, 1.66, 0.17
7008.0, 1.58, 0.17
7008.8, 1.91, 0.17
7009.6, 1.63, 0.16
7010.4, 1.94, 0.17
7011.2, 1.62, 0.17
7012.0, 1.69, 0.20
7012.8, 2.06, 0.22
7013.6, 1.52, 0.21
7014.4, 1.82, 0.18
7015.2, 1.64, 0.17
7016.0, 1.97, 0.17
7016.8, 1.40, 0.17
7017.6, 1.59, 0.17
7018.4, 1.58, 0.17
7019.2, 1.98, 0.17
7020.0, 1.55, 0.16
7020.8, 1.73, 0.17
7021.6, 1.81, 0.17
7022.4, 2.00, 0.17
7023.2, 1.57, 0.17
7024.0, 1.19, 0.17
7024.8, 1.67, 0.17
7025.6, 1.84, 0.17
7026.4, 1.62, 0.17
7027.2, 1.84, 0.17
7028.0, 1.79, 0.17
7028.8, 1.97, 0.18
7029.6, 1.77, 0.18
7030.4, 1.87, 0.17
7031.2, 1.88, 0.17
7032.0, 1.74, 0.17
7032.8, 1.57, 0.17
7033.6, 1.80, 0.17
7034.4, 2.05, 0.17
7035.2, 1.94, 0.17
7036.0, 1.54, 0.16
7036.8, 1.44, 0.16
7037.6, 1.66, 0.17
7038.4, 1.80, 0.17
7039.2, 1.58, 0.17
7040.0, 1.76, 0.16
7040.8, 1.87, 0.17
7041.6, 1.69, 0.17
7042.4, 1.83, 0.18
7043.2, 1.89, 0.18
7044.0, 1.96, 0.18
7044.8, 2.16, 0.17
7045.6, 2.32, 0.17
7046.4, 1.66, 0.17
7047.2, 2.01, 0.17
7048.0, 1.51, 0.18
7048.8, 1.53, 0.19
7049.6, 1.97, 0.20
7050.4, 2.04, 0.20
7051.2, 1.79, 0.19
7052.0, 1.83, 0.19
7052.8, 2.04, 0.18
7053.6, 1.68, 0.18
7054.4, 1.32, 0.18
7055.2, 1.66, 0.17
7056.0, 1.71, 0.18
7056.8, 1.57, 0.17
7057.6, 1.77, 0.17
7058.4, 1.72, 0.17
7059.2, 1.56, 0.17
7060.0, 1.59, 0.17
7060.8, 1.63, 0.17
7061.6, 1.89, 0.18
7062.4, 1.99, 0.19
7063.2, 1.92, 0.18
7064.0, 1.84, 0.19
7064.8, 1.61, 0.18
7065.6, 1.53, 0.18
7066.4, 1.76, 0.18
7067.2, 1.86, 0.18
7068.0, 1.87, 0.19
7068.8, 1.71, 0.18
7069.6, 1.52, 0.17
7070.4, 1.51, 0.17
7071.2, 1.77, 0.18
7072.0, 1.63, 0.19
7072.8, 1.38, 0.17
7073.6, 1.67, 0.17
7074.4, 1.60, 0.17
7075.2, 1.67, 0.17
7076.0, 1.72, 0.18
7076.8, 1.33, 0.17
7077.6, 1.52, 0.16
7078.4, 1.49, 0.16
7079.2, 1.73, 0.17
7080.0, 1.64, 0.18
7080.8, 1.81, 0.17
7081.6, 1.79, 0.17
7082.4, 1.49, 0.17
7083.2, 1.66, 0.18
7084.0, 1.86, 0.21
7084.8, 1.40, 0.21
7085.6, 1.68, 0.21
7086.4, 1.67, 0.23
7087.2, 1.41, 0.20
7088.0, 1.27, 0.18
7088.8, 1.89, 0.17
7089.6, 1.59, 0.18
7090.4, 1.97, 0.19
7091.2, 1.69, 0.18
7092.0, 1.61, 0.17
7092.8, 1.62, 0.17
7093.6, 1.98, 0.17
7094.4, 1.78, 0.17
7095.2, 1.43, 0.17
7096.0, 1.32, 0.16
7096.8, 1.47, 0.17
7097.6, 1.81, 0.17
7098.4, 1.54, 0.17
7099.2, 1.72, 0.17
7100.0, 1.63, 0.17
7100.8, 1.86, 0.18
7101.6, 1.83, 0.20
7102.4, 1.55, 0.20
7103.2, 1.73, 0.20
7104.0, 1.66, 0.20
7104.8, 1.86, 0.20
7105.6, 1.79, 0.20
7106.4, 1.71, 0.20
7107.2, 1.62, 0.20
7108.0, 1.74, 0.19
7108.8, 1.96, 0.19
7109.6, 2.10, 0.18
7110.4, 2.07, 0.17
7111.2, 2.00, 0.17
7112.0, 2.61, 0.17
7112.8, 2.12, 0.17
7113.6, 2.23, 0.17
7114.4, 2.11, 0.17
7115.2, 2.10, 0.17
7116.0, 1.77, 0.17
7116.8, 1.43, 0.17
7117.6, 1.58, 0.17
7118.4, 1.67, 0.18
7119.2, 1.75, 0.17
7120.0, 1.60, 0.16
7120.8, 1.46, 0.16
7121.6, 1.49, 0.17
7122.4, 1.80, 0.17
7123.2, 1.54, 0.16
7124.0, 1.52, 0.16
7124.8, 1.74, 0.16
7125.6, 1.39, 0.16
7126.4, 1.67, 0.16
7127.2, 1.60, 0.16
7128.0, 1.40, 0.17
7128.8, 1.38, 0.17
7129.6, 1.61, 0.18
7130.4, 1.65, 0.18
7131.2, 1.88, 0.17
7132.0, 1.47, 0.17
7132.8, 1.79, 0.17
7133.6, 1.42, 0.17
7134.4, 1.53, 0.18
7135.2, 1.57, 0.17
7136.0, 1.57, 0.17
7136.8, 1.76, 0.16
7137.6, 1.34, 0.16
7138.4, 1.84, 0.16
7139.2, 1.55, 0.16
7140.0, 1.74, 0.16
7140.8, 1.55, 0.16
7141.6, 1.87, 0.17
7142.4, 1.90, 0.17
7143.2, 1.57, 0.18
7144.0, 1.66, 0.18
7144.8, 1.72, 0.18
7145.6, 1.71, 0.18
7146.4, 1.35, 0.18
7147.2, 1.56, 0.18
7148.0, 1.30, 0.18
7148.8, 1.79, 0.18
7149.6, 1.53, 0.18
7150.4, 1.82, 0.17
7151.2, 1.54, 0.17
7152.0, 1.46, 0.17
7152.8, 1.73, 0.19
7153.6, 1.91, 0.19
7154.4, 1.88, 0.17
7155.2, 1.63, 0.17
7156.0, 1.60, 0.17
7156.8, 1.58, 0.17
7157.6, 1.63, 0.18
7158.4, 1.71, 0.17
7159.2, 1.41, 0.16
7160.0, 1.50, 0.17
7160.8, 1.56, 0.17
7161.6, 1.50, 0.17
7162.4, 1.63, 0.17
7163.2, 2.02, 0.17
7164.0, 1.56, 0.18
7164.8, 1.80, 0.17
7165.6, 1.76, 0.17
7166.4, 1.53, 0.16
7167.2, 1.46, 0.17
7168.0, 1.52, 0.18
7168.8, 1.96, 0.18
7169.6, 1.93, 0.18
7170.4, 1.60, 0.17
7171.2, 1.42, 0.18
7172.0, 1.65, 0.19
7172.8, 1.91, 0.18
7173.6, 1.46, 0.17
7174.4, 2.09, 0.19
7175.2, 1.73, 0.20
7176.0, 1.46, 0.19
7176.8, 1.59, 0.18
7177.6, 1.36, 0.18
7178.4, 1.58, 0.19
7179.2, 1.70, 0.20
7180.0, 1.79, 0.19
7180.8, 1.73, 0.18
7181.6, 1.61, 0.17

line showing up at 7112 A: [O III] 5007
